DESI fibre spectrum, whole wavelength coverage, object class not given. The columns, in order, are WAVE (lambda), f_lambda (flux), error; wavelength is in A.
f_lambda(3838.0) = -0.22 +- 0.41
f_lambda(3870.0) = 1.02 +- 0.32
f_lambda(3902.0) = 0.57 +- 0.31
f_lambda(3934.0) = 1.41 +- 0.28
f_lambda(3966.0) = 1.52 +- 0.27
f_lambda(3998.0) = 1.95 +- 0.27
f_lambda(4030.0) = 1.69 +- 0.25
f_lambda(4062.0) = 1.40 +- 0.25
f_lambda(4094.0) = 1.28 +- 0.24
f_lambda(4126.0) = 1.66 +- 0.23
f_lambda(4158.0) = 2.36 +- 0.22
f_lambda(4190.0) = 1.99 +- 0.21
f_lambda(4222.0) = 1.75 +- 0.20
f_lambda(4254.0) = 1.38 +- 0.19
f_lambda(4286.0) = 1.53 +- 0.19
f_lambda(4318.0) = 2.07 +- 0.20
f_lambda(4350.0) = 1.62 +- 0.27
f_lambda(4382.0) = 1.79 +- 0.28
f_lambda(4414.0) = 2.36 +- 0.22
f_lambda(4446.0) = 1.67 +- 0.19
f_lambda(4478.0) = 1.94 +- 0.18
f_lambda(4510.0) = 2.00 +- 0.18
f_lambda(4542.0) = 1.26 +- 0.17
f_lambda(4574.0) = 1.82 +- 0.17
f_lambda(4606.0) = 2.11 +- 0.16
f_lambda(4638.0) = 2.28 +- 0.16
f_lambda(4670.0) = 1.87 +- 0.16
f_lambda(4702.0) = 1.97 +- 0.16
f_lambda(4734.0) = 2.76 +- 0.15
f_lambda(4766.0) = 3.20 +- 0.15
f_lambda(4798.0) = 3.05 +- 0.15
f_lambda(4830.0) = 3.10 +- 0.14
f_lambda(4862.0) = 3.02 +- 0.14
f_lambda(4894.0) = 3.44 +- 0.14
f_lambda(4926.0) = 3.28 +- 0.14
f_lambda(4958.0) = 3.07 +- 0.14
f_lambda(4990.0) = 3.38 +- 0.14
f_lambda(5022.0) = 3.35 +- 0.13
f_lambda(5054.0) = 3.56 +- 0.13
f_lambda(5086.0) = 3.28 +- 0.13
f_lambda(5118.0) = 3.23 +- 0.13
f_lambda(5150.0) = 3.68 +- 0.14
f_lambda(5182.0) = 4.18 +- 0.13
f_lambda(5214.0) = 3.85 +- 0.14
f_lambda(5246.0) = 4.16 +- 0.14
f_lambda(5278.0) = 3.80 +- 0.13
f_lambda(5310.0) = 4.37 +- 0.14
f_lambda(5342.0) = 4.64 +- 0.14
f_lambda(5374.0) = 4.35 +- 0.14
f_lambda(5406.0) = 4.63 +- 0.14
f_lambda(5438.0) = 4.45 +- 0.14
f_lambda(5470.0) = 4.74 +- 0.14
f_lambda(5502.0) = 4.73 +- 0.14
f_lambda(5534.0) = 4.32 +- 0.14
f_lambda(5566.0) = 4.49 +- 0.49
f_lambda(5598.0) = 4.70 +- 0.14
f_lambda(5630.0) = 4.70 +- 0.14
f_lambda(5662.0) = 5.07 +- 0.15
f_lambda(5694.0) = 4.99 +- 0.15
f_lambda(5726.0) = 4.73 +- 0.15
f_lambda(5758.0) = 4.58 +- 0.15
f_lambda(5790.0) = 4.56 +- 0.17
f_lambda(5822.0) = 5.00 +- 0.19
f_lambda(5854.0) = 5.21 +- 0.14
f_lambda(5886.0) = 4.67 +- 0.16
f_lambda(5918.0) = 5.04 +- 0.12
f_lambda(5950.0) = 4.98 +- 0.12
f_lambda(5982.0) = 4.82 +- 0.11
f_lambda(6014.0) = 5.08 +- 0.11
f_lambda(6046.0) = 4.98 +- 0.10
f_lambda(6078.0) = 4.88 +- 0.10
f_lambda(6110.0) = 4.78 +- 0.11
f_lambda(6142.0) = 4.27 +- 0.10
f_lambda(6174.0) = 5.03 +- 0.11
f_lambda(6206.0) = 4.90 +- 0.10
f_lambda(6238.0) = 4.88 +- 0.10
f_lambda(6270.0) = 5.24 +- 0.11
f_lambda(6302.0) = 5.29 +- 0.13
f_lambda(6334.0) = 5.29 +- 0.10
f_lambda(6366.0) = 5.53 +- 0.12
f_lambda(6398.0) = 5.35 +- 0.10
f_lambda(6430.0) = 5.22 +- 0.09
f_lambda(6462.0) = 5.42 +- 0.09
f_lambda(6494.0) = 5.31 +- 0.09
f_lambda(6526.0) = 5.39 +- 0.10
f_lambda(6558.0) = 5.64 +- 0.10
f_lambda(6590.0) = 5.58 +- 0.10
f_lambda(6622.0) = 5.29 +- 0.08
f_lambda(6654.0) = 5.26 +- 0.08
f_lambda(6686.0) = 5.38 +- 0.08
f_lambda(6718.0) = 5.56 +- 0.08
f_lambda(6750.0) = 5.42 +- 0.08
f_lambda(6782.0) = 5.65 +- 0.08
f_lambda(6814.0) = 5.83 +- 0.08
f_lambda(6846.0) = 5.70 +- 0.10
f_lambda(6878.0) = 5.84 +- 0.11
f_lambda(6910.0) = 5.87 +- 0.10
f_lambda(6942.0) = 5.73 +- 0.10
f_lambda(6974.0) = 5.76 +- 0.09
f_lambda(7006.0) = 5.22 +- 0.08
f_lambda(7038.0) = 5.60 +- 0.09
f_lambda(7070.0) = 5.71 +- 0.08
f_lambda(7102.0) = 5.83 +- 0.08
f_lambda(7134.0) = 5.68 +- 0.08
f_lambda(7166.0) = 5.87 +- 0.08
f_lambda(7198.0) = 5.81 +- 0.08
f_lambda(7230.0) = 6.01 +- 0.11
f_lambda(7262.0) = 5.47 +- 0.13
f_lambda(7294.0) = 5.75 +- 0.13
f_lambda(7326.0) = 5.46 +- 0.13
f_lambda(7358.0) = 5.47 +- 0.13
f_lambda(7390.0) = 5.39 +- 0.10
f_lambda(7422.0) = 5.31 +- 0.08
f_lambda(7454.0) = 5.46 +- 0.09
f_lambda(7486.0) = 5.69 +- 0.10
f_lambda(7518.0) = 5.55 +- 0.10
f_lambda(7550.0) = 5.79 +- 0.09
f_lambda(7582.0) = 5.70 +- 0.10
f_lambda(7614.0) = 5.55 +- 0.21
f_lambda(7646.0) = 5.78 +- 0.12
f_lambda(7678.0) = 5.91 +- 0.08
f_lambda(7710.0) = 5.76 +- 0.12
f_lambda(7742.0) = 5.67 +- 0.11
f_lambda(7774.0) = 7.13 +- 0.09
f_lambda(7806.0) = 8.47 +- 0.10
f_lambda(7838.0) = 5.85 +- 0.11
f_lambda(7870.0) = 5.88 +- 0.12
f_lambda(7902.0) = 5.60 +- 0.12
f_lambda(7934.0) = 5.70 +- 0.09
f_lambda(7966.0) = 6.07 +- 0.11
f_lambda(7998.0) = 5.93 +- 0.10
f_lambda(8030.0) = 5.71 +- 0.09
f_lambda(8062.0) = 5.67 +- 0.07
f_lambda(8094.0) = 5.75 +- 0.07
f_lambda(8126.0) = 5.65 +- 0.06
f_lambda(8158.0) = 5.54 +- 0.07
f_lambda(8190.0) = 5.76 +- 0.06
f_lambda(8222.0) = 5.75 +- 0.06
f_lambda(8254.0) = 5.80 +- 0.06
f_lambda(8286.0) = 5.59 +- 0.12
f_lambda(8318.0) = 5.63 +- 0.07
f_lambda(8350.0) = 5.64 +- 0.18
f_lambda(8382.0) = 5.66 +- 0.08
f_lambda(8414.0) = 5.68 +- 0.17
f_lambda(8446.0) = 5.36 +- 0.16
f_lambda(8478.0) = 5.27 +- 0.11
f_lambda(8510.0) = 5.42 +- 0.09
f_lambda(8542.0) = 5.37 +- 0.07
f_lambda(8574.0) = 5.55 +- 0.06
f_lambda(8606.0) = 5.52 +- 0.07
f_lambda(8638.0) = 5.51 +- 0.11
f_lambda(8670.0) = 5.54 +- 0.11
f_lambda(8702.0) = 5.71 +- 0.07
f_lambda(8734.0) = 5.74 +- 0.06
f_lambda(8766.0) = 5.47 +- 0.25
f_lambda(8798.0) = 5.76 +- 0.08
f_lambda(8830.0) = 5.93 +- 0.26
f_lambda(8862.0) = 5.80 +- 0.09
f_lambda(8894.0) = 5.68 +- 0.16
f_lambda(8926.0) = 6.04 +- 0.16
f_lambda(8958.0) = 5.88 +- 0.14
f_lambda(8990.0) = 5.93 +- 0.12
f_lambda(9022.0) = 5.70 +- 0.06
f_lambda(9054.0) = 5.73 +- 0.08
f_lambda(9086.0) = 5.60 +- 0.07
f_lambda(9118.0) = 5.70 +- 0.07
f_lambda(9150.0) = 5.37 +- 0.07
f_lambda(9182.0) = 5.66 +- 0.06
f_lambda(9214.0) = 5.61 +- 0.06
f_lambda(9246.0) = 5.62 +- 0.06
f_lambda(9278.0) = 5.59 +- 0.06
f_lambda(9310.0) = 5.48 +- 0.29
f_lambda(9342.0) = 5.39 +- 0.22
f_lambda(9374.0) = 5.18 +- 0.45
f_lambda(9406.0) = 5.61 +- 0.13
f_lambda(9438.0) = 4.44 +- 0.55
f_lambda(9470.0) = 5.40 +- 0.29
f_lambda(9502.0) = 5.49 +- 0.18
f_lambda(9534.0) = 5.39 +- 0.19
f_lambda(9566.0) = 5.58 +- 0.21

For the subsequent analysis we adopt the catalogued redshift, 0.19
